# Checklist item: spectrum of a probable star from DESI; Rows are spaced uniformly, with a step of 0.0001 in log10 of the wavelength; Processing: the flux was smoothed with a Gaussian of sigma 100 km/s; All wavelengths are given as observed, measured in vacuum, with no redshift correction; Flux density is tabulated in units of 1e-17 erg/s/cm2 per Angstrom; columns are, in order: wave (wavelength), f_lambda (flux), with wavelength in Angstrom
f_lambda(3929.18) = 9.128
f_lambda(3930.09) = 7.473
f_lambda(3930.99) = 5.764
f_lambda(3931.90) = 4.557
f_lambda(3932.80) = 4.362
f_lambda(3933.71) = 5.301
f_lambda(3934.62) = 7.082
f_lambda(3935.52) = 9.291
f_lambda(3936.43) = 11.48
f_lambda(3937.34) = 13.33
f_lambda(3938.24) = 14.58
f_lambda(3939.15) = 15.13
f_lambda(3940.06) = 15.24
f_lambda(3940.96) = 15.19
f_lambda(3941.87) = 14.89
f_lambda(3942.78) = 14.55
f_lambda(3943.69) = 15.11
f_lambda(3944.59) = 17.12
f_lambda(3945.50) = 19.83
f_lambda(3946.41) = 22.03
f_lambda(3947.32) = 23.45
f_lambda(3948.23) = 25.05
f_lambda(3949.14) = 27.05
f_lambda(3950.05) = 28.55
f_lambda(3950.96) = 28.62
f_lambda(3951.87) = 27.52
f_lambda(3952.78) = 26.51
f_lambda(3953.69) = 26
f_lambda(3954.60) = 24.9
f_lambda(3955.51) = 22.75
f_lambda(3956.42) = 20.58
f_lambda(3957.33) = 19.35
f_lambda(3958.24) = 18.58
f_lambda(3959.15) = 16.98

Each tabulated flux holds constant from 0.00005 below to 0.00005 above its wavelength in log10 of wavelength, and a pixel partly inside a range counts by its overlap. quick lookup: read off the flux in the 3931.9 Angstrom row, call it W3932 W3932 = 4.557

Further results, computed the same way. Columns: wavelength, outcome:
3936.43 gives 11.48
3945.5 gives 19.83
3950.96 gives 28.62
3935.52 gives 9.291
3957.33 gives 19.35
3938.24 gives 14.58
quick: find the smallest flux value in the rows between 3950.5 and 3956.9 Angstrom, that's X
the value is 20.58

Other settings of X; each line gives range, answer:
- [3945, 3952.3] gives 19.83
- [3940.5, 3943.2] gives 14.55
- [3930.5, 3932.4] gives 4.557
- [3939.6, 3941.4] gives 15.19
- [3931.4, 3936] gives 4.362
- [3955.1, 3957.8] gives 19.35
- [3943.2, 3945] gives 15.11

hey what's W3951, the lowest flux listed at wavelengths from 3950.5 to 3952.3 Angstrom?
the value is 27.52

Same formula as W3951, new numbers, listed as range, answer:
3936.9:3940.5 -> 13.33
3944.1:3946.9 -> 17.12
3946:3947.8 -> 22.03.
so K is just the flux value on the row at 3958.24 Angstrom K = 18.58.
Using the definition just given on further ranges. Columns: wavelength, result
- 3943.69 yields 15.11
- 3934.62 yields 7.082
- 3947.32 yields 23.45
